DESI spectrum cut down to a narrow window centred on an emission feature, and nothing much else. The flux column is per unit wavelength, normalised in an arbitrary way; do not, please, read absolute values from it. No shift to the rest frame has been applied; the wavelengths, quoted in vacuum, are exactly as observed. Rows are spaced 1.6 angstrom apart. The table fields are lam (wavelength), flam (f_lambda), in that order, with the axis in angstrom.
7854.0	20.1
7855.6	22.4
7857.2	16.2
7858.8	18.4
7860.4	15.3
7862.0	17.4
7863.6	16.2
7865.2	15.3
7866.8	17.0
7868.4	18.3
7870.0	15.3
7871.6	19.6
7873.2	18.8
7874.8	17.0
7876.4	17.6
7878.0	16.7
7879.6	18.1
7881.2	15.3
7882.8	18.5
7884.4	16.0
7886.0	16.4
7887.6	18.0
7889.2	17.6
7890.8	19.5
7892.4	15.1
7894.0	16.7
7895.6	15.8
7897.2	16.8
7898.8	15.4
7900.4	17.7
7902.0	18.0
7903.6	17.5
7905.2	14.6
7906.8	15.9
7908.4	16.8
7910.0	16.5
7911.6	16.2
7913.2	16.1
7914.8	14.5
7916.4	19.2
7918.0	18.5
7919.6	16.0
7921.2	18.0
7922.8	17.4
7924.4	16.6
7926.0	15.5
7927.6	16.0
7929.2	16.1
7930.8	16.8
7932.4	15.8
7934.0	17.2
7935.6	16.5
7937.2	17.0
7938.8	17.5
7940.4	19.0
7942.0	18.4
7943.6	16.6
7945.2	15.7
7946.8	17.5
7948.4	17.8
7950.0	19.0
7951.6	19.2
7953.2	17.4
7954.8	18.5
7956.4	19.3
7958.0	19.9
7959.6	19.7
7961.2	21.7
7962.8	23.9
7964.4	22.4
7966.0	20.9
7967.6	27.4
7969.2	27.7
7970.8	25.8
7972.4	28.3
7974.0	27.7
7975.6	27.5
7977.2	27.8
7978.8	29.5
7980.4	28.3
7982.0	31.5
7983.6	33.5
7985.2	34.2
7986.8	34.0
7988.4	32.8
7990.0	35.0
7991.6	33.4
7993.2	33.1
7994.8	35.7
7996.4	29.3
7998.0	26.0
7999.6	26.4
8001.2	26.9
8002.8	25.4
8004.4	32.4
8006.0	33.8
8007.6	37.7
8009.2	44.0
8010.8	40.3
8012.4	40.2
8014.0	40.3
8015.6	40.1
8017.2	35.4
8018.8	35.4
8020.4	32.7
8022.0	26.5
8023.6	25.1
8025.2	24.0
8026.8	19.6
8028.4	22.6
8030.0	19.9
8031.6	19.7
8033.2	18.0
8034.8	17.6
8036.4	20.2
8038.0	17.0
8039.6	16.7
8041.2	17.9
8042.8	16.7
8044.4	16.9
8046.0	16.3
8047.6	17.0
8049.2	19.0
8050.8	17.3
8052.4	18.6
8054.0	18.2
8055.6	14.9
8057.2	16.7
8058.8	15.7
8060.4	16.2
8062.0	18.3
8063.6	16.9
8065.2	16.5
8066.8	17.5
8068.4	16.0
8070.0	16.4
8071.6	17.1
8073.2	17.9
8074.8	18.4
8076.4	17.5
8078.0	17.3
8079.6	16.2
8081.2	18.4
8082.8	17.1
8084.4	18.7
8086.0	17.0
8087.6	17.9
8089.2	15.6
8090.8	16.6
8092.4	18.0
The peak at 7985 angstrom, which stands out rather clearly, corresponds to H-alpha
